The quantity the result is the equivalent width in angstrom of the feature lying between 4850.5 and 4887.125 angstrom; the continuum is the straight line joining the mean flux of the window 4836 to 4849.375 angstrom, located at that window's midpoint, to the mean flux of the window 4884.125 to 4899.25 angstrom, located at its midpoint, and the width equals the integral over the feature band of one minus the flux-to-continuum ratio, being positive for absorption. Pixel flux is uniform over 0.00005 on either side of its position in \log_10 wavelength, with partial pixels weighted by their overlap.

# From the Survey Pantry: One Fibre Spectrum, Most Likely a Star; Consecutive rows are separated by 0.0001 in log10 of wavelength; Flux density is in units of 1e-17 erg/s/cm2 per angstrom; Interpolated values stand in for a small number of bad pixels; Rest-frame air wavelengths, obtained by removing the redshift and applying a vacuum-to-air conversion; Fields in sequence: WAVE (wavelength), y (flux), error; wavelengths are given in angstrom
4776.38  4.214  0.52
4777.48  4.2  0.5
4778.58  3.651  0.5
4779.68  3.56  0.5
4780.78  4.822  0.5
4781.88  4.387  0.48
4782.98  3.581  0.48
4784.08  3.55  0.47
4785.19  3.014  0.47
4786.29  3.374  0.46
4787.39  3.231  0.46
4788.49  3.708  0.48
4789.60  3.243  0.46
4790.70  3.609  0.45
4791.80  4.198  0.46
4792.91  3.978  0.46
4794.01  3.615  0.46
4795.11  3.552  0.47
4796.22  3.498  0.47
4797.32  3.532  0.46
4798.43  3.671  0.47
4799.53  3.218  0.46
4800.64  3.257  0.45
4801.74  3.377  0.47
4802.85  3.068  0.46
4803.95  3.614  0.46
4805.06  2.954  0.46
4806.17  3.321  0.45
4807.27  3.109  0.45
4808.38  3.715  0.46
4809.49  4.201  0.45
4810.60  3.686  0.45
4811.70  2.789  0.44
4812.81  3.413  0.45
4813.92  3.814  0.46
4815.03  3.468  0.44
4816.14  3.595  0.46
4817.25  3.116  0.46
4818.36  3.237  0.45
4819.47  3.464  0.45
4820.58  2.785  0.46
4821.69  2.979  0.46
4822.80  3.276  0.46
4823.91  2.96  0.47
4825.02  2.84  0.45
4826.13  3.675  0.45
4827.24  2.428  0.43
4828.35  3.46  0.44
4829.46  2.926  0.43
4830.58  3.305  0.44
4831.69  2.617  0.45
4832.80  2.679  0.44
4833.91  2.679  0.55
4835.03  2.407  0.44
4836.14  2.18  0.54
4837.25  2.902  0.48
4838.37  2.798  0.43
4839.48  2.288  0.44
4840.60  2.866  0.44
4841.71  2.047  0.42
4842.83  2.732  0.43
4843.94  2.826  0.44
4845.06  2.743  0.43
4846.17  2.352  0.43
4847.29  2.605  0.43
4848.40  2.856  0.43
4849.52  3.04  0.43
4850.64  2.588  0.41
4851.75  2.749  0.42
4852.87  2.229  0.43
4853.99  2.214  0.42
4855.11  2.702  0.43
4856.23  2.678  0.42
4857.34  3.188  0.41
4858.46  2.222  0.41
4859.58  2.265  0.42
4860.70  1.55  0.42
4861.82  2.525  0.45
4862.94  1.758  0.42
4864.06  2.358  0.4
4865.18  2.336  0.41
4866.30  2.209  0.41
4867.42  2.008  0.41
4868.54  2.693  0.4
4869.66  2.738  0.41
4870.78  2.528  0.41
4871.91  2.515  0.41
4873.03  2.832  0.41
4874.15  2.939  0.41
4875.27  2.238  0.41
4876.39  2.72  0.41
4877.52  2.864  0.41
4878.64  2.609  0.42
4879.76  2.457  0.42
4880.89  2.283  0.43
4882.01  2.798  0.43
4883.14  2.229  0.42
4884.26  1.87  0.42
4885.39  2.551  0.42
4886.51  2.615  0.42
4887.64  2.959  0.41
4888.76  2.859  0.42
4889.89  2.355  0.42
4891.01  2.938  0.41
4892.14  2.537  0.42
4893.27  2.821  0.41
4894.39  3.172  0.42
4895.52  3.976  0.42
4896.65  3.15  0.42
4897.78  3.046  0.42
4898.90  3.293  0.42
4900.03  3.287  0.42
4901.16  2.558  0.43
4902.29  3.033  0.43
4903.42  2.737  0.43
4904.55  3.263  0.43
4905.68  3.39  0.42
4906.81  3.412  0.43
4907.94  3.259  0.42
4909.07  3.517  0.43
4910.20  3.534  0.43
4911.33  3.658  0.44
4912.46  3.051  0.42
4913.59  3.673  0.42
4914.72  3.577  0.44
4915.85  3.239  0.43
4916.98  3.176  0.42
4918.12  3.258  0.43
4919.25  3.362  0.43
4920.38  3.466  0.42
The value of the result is 4.12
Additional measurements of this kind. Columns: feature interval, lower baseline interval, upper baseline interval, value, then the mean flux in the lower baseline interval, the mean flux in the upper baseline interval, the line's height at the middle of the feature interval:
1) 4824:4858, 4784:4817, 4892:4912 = 6.6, 3.47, 3.22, 3.37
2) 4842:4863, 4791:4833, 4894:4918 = 5.0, 3.33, 3.29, 3.31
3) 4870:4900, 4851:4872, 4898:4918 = 1.0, 2.39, 3.27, 2.84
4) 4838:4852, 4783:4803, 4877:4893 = 1.5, 3.49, 2.57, 2.97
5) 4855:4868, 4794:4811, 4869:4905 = 3.0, 3.45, 2.77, 2.98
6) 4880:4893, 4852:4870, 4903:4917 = 1.5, 2.36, 3.36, 2.88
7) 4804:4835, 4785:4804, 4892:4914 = 2.1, 3.49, 3.23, 3.43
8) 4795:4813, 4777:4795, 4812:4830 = 0.3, 3.73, 3.21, 3.46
